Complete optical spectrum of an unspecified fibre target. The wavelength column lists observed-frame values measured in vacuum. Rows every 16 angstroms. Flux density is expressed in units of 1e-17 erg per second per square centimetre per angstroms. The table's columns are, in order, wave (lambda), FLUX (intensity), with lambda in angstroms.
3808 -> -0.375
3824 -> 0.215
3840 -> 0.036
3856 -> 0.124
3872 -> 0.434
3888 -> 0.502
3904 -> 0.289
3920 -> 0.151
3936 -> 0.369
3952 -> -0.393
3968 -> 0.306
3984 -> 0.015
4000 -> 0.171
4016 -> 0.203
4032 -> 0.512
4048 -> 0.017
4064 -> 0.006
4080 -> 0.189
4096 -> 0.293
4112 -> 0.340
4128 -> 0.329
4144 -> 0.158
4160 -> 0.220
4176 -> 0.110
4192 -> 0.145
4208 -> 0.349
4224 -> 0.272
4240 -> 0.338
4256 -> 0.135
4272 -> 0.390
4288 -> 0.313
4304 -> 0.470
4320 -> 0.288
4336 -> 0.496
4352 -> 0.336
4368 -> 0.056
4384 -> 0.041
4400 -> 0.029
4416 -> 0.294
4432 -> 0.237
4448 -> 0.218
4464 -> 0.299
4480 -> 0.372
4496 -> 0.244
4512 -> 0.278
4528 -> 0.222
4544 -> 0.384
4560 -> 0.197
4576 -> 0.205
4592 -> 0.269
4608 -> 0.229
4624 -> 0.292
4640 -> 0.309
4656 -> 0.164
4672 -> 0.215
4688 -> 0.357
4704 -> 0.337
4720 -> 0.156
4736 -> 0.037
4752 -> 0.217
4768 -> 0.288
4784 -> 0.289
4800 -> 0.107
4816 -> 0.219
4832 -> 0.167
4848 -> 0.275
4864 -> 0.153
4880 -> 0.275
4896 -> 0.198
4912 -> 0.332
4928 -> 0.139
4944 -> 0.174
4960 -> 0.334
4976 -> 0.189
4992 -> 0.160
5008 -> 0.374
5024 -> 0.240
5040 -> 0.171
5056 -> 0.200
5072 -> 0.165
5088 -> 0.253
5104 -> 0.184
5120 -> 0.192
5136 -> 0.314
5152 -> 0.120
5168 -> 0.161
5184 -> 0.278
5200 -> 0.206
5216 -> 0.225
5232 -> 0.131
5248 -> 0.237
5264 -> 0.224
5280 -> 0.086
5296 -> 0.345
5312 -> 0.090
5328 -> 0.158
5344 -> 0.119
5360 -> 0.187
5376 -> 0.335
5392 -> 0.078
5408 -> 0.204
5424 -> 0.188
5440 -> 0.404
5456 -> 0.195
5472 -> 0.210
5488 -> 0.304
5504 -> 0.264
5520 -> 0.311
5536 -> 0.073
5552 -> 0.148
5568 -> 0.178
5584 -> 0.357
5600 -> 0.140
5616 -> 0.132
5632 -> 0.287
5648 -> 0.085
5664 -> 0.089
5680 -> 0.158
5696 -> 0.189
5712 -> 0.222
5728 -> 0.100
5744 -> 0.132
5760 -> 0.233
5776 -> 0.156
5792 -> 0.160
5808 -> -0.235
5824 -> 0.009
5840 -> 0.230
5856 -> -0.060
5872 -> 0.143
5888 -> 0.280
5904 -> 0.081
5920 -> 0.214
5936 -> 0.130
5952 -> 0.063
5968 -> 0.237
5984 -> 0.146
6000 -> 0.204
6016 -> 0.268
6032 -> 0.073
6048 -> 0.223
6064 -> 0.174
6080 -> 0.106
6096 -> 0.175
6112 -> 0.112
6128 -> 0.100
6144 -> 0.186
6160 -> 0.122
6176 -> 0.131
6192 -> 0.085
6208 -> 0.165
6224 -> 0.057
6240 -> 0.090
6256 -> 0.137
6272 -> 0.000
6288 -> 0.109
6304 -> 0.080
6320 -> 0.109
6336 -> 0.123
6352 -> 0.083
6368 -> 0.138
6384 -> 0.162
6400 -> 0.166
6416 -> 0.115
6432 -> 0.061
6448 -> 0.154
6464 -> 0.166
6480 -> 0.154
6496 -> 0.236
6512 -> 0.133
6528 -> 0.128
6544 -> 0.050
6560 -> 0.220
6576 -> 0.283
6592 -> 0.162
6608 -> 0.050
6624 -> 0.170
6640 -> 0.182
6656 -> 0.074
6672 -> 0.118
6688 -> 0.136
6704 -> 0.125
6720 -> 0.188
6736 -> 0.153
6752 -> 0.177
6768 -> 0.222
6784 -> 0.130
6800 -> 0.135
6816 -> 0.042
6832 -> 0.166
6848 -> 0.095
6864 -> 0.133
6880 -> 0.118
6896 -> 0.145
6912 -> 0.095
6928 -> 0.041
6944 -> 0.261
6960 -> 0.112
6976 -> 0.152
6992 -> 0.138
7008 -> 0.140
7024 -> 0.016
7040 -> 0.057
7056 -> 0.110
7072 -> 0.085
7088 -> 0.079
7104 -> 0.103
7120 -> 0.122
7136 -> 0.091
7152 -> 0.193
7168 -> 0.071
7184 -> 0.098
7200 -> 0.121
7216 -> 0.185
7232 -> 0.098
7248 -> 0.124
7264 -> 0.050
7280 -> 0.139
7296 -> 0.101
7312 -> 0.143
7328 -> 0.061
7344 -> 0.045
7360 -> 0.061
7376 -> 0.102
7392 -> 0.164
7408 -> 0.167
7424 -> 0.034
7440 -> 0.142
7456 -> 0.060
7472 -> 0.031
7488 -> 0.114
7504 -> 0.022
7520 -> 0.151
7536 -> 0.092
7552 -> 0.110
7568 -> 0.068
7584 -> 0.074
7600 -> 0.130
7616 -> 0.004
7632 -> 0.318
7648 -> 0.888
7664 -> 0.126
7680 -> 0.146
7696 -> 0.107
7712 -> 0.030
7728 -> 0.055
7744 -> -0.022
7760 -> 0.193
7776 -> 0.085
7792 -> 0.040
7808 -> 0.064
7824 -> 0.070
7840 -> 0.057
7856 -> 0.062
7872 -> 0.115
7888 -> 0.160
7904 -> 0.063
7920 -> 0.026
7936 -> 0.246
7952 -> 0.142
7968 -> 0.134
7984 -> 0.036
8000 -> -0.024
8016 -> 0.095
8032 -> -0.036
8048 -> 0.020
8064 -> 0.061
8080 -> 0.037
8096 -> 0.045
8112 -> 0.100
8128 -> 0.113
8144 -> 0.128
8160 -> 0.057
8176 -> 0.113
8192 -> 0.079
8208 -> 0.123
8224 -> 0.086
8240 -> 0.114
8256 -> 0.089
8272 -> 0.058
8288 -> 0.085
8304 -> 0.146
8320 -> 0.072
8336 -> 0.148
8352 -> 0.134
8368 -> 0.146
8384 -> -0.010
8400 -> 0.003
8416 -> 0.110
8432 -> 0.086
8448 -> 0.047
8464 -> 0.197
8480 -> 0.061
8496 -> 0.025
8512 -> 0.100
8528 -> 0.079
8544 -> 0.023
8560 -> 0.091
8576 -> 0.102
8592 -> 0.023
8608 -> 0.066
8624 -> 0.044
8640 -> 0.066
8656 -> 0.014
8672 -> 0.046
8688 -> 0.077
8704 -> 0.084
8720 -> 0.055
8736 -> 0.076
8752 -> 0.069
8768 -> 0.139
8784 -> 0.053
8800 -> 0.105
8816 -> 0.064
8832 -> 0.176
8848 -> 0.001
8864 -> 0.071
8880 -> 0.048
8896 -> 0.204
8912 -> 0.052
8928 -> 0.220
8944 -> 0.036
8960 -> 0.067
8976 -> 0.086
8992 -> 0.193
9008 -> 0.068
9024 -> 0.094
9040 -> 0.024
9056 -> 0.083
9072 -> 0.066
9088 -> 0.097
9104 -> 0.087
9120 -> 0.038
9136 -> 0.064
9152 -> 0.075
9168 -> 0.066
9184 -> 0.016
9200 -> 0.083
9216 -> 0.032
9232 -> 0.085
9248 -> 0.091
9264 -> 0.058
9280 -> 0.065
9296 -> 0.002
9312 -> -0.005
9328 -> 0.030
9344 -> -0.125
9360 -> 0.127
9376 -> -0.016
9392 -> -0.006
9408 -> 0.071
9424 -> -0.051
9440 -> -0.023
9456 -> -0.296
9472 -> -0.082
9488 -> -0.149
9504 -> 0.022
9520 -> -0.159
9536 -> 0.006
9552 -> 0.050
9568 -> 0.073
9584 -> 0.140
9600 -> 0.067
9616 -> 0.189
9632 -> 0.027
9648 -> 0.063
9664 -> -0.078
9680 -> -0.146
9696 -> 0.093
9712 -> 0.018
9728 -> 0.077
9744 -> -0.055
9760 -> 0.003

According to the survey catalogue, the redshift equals 1.05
